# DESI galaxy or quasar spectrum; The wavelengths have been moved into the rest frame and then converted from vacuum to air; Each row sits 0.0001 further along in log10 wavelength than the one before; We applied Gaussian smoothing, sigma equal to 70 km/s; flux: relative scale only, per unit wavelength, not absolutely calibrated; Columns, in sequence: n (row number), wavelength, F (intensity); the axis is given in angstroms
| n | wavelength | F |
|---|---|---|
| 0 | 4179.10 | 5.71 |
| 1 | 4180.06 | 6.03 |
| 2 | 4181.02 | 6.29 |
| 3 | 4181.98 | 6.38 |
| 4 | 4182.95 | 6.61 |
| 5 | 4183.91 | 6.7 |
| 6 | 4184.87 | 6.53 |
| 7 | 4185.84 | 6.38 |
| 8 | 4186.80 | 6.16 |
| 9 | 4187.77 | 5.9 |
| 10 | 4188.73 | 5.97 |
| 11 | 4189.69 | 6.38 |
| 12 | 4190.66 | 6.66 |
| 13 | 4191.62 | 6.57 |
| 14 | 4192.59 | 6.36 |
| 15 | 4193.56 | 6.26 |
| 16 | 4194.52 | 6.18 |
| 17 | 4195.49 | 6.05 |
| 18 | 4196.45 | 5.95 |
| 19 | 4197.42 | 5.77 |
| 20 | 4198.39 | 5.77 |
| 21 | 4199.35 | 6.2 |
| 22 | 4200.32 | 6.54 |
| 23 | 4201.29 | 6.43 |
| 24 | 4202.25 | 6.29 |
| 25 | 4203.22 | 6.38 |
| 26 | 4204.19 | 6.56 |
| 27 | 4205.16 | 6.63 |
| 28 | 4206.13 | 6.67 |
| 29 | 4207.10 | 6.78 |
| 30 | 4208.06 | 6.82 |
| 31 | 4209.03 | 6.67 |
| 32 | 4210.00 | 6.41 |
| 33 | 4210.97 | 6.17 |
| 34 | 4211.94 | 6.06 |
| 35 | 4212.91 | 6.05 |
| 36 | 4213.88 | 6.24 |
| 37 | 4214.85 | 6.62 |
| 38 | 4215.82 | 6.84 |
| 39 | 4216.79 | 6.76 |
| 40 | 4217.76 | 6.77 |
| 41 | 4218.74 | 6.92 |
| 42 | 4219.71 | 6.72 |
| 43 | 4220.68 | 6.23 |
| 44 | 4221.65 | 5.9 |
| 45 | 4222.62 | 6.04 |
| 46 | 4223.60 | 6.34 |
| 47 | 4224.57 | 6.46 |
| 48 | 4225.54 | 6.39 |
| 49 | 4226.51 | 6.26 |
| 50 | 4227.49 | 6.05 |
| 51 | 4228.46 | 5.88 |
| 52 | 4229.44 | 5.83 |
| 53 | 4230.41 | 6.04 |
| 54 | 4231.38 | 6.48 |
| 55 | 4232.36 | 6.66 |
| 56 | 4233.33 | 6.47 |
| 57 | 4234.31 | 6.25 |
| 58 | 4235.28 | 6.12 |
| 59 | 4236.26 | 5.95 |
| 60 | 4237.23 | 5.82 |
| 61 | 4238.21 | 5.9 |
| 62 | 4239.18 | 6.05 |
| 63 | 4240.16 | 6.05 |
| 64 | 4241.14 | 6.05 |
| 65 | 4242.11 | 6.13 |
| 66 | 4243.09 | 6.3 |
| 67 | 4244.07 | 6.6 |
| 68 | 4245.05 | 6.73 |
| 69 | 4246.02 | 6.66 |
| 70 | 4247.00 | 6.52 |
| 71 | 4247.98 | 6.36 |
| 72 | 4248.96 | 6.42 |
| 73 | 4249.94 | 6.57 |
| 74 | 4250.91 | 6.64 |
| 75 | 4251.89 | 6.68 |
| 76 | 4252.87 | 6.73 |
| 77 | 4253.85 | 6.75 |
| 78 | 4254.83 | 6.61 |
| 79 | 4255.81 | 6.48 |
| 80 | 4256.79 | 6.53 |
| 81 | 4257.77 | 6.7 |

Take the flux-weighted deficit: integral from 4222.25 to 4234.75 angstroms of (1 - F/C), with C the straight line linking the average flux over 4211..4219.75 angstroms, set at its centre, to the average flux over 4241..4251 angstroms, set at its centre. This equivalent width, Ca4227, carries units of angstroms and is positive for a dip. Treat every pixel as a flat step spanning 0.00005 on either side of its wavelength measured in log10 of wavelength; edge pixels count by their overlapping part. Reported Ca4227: 0.49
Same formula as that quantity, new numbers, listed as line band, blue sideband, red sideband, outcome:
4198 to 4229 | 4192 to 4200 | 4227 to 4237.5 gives -1.5 angstroms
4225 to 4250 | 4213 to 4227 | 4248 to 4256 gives 1.1 angstroms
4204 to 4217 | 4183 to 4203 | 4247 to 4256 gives -0.3 angstroms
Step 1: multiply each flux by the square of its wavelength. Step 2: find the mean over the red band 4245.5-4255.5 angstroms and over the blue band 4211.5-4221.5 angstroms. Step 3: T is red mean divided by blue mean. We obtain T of 1.03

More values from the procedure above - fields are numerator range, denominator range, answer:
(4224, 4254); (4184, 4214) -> 1.02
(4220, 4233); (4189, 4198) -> 1.01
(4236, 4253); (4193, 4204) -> 1.05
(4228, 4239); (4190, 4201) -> 1.00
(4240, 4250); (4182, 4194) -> 1.03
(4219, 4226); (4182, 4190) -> 1.02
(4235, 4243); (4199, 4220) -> 0.94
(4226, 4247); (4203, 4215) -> 0.97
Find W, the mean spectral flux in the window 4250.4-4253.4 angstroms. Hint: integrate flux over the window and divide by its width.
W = 6.7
